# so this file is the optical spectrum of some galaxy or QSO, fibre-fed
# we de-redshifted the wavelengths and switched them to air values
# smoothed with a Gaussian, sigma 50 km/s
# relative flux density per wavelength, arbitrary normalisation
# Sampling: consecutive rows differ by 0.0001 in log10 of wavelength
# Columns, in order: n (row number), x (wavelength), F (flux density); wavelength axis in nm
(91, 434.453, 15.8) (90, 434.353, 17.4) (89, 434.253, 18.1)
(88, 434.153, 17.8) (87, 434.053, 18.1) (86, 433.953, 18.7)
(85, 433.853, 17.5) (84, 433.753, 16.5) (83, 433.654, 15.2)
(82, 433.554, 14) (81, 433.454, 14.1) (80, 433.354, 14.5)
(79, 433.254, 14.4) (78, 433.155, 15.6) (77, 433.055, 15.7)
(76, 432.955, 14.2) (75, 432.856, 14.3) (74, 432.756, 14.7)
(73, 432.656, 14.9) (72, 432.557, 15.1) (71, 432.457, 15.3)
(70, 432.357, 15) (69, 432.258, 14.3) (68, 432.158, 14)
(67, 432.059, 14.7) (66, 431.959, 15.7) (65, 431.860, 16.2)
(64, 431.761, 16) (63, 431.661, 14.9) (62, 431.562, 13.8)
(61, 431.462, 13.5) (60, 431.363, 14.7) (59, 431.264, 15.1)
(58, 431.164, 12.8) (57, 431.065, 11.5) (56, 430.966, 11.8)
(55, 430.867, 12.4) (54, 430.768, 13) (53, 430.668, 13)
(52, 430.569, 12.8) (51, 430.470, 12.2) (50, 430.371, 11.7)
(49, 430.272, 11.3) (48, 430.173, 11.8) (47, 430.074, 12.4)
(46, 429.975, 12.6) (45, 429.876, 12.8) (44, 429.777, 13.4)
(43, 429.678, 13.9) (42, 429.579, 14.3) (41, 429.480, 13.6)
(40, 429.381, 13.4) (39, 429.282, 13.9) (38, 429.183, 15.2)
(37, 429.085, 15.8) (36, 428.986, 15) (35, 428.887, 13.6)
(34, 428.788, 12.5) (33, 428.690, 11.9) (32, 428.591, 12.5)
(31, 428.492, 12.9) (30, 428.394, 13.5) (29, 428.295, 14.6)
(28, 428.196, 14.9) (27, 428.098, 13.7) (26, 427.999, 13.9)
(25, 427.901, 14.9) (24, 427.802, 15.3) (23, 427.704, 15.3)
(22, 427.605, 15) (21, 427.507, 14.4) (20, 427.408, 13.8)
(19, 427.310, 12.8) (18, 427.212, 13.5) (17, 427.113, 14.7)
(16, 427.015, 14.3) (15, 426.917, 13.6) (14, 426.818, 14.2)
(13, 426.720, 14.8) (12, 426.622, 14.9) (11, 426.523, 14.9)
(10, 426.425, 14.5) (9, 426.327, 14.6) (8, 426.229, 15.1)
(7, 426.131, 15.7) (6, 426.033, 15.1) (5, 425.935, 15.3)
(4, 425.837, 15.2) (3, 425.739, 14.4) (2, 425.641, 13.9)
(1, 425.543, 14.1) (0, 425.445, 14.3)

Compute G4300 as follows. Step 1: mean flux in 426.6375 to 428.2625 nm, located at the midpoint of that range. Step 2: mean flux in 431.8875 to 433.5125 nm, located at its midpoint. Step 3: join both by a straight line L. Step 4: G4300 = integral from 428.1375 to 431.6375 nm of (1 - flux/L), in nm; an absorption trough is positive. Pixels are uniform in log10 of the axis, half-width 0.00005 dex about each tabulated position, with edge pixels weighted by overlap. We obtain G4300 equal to 0.31 nm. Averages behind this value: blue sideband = 14.3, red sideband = 14.8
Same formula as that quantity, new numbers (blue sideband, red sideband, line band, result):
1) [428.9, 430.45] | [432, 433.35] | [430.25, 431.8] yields 0.09 nm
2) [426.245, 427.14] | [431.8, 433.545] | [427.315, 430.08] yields 0.14 nm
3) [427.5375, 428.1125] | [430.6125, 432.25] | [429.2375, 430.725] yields 0.15 nm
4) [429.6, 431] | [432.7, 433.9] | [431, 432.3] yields -0.07 nm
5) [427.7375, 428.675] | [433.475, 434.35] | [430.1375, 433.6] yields 0.41 nm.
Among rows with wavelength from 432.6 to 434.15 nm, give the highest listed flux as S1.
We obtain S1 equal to 18.7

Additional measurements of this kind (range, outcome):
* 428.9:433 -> 16.2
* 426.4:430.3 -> 15.8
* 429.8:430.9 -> 13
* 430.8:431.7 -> 15.1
